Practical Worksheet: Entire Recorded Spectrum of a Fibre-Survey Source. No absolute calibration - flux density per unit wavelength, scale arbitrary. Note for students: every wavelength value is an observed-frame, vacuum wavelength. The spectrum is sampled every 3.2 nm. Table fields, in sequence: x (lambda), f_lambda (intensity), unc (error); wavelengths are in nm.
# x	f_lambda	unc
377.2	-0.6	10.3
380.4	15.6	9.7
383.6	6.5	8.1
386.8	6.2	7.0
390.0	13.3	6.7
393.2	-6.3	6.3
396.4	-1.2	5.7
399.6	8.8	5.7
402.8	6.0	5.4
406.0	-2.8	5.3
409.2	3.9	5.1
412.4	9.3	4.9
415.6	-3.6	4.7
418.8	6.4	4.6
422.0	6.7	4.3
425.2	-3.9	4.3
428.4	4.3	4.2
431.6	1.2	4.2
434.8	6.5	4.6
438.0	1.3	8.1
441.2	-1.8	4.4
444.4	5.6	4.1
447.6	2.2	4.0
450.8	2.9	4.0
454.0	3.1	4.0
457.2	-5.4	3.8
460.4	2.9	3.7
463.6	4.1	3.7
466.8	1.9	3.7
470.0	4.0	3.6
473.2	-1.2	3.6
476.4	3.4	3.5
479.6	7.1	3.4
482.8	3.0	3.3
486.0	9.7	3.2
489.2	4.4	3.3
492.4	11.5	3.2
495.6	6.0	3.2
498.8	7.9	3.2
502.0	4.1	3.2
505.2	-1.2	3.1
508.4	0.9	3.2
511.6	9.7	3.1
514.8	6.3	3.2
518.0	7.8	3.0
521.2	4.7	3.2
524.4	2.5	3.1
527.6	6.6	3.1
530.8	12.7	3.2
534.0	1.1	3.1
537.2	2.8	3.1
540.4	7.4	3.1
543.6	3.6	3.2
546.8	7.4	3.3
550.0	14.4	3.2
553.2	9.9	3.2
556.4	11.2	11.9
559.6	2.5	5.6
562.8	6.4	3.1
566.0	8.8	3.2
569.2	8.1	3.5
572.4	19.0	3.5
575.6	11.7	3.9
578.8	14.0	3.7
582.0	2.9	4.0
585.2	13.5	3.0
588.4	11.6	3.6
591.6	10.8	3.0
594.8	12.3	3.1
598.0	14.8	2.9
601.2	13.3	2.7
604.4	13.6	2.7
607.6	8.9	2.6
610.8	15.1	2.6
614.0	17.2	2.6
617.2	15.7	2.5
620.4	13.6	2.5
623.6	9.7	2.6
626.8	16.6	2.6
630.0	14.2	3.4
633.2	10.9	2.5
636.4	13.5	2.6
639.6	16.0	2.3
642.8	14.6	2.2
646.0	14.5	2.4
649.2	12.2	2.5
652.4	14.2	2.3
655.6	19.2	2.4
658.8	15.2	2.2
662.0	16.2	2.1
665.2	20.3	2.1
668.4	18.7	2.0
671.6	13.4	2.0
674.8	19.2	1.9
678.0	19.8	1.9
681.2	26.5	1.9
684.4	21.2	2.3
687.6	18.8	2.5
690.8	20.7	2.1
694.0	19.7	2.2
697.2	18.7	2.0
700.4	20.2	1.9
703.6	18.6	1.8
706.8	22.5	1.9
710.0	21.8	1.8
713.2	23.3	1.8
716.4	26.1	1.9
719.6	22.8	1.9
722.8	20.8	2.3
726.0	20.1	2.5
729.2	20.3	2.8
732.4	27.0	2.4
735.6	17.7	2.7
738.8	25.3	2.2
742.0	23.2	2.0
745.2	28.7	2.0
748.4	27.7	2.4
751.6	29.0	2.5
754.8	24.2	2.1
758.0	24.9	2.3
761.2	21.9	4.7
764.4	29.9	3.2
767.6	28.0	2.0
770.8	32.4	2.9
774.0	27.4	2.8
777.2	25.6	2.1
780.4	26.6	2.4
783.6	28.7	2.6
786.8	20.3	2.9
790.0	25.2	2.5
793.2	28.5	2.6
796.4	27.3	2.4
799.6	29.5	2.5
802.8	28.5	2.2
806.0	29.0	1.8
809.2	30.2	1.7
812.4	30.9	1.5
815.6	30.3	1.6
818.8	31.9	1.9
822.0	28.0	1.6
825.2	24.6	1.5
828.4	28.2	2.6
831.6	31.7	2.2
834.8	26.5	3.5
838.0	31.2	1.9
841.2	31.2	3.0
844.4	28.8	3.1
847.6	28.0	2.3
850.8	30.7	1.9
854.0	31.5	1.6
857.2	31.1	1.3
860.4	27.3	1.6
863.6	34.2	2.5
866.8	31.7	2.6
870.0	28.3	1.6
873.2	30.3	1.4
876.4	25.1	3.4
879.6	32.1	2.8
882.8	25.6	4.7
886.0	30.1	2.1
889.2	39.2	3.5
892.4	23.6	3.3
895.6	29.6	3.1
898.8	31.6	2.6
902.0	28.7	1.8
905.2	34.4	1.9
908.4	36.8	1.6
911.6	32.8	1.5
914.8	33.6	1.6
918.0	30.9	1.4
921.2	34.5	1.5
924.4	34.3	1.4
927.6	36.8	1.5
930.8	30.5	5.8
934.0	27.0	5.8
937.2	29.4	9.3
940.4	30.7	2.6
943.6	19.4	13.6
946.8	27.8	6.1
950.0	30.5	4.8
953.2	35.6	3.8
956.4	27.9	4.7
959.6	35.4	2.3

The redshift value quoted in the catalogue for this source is 0.69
